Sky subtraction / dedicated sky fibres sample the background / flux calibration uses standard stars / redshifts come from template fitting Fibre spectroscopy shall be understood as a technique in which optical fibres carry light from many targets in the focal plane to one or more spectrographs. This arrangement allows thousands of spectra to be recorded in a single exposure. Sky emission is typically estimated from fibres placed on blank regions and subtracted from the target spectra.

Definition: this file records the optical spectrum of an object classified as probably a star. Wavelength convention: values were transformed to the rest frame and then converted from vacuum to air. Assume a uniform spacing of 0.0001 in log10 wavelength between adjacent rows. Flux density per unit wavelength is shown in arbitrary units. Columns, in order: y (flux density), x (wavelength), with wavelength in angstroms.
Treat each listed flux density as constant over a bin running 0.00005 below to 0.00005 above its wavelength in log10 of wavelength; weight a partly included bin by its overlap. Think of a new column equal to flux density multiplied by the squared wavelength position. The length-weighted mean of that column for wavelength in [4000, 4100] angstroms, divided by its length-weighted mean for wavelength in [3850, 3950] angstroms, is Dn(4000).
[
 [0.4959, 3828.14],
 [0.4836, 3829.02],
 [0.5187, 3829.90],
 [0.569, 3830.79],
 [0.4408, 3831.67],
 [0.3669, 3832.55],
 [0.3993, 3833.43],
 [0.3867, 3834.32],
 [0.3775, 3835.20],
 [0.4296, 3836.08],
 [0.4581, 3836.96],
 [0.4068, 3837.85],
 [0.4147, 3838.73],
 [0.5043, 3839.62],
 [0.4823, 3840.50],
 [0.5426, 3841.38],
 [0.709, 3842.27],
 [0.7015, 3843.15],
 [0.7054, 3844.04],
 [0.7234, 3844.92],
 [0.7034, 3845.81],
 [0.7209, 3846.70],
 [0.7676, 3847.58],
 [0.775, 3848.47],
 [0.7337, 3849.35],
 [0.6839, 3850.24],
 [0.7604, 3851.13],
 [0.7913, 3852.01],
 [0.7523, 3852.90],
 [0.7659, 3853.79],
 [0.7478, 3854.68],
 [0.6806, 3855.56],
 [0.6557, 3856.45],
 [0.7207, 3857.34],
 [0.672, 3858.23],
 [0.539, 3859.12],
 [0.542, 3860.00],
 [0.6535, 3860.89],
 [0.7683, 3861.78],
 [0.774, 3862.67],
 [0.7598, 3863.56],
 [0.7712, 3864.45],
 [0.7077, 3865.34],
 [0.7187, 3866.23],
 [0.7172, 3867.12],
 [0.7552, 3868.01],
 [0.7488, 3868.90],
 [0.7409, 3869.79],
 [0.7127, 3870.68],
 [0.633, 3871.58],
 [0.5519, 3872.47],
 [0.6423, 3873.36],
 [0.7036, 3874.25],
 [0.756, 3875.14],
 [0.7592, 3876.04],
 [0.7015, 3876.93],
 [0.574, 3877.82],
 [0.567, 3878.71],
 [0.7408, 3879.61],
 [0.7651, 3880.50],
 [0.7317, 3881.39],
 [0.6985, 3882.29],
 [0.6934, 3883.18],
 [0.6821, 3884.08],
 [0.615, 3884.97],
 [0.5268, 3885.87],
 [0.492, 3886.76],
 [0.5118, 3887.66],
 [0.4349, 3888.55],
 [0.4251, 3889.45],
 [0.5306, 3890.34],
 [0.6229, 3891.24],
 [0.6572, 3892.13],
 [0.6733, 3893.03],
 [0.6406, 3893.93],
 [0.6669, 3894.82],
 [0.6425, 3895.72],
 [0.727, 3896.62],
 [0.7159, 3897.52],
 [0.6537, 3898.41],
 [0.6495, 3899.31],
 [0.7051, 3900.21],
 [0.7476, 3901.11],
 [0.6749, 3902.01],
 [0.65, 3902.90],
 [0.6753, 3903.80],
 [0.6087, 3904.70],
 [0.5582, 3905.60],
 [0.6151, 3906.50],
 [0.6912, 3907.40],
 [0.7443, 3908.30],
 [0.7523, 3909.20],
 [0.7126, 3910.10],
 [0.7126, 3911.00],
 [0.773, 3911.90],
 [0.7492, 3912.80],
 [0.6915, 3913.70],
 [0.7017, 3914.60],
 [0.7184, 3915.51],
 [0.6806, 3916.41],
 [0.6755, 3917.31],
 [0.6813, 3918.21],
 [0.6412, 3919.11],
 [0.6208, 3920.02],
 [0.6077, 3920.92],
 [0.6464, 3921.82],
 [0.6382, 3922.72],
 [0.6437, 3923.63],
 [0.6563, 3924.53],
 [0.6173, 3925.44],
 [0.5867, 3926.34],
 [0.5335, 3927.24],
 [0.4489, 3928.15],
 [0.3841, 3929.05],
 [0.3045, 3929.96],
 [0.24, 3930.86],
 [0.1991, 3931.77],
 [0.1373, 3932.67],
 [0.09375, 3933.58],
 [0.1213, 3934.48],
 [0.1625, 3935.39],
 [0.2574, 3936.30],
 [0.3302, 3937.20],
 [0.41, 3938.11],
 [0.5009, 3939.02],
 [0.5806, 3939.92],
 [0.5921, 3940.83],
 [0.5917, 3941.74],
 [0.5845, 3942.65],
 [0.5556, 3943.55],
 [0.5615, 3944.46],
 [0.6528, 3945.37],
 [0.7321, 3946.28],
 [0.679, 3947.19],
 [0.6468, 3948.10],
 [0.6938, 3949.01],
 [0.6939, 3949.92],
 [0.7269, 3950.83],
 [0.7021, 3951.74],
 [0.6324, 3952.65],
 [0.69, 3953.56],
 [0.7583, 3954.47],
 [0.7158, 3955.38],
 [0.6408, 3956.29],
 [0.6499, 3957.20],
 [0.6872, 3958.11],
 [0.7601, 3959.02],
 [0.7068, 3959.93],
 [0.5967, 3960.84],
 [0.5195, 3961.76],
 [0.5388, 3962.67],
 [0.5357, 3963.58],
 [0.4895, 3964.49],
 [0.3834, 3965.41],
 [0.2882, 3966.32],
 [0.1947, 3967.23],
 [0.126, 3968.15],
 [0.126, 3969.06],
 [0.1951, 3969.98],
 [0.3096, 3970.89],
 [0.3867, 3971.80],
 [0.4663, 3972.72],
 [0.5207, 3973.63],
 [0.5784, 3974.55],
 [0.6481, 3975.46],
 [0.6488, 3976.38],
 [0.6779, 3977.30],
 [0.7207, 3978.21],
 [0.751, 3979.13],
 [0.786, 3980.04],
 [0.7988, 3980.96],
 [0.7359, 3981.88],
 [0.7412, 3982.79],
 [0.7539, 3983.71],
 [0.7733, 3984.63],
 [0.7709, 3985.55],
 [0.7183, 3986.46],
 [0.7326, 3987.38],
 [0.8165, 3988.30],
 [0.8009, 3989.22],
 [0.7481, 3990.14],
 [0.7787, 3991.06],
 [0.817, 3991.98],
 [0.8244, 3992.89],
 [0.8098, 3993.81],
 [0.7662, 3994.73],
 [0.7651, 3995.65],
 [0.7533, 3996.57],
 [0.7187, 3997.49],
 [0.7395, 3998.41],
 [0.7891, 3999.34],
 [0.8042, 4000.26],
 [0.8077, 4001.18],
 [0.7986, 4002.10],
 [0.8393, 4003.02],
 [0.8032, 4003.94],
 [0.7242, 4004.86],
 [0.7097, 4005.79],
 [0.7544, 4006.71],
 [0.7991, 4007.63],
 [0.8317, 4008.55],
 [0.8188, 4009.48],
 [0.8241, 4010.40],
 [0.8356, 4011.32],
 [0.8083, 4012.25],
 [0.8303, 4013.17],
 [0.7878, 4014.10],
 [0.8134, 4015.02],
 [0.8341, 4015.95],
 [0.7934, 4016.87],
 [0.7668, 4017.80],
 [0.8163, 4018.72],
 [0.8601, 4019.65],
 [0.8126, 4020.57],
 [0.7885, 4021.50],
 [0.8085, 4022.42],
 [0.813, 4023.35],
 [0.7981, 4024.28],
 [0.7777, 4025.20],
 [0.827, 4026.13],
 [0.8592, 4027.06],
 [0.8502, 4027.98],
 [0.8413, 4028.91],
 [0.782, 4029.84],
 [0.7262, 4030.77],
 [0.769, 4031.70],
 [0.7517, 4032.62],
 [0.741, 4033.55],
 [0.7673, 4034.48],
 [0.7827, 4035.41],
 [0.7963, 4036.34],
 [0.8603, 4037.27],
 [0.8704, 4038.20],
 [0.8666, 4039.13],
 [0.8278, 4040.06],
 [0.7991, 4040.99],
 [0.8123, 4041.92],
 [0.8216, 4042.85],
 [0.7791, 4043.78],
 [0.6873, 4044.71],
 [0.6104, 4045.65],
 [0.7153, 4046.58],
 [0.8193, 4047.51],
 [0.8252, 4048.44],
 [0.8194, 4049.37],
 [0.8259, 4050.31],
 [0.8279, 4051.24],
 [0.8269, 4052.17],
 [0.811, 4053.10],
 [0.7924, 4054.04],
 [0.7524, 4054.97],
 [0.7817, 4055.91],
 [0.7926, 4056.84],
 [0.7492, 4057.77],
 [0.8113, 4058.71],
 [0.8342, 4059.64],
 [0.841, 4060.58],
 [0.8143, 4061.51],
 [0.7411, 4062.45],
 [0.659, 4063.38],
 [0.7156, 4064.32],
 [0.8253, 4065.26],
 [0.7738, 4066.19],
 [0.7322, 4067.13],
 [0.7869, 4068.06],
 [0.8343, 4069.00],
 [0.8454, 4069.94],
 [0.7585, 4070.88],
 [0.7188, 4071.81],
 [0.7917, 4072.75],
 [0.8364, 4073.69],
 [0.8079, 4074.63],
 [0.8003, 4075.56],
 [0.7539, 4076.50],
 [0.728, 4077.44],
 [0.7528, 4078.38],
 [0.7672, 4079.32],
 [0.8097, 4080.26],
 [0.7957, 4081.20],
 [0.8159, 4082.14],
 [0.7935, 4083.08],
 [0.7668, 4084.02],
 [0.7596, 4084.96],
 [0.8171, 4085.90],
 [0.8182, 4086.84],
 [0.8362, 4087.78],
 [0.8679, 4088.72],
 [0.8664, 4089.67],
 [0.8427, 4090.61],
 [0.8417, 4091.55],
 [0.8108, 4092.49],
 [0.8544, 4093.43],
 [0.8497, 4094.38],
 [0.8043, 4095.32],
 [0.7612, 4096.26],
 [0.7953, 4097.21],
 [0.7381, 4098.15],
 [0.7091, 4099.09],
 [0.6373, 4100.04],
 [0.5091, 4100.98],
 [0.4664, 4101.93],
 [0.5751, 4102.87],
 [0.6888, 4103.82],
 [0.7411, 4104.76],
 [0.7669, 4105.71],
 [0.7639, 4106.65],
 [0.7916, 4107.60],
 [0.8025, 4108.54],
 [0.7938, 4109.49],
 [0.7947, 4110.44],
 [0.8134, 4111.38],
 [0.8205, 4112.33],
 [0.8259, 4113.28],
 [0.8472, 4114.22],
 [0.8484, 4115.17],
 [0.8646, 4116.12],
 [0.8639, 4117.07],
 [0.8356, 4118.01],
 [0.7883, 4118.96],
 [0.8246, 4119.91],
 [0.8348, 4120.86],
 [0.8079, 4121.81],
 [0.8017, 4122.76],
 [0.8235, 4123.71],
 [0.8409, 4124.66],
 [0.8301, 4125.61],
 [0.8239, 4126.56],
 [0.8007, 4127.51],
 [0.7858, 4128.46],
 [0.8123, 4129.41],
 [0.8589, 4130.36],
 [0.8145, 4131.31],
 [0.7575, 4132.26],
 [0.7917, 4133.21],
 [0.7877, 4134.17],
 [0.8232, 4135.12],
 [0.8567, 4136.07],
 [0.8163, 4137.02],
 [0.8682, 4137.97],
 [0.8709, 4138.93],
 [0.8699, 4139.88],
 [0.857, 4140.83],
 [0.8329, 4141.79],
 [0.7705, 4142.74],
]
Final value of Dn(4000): 1.4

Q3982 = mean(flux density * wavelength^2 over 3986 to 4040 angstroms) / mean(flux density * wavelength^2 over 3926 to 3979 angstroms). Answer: 1.6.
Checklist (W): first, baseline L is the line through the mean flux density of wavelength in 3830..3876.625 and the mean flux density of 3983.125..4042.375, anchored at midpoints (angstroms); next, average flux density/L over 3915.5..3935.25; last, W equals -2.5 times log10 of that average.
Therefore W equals 0.42 mag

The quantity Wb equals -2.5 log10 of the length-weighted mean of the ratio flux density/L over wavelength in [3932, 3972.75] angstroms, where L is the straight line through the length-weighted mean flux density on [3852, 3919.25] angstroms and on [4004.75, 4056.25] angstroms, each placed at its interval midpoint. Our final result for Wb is 0.42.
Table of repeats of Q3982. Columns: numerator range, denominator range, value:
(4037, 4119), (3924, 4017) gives 1.33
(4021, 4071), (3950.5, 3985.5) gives 1.42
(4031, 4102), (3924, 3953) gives 1.71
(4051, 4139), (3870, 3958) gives 1.43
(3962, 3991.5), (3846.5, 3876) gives 0.87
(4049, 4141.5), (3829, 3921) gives 1.37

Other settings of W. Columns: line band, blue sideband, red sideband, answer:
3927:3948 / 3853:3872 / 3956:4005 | 0.495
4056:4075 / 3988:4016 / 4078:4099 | 0.026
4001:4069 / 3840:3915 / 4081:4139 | -0.054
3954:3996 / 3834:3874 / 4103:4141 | 0.173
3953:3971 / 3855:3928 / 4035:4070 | 0.392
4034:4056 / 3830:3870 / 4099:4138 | -0.073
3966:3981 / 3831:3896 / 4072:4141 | 0.431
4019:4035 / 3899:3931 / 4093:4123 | -0.124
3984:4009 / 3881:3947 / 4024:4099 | -0.117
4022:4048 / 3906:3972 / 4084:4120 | -0.162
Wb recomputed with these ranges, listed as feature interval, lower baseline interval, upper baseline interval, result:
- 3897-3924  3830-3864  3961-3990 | -0.143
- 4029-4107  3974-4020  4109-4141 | 0.034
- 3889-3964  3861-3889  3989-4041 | 0.207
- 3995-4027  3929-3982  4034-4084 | -0.202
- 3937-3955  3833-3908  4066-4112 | 0.117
